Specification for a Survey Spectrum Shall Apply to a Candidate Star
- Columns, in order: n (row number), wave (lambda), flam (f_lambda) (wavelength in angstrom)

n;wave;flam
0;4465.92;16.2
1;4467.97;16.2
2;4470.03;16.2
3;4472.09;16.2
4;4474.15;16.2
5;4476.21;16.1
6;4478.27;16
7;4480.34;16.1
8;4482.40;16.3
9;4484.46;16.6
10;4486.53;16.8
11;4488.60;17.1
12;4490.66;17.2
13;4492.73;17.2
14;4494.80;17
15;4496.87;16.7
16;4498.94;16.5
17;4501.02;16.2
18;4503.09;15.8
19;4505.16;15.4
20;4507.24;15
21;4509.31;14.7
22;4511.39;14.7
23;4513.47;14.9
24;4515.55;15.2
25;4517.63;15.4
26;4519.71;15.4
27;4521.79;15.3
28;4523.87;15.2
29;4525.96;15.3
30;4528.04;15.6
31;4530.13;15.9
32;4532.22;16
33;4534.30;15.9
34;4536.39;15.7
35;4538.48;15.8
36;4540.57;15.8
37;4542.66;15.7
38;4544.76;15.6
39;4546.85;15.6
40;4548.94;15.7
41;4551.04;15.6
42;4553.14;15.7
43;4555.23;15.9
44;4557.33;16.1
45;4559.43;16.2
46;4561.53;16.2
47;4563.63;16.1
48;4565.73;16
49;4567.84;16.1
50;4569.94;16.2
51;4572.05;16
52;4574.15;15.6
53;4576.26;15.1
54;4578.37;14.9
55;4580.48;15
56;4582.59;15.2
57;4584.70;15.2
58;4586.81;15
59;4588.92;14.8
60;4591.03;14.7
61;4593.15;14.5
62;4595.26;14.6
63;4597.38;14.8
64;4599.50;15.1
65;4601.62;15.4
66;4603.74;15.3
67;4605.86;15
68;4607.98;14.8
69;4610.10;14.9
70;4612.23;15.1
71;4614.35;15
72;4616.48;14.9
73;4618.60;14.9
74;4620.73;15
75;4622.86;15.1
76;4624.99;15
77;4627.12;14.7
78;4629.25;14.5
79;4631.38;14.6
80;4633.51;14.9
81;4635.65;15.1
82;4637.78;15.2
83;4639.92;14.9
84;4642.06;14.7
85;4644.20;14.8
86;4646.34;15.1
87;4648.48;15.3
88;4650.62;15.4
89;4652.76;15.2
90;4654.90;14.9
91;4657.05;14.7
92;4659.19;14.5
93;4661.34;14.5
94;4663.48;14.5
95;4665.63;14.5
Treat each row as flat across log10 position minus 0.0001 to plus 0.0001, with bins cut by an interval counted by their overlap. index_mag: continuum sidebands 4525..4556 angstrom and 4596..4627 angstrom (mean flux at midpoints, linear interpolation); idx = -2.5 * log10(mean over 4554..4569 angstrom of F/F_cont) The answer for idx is -0.040 mag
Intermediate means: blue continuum 15.7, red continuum 15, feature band 16.1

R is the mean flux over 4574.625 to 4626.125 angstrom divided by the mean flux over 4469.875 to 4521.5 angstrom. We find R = 0.93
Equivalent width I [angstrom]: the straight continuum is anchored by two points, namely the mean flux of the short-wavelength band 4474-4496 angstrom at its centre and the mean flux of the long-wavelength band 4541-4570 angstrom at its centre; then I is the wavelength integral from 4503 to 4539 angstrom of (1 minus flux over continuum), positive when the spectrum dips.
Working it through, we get 1.91 angstrom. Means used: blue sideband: 16.6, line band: 15.4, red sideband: 15.9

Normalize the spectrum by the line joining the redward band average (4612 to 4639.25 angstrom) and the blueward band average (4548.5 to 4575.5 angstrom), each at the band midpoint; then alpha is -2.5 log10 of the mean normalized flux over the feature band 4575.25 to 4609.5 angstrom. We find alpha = 0.04 mag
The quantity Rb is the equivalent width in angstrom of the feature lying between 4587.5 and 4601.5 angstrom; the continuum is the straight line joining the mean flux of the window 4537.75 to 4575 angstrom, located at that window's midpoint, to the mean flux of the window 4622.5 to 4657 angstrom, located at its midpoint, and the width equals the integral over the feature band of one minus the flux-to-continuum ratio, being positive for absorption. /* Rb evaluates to 0.6 angstrom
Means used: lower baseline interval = 15.9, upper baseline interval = 15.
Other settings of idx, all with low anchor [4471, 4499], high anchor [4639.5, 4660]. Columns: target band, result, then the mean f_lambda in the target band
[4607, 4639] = 0.02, 14.9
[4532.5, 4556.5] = 0.02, 15.7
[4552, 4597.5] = 0.02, 15.5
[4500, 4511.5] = 0.07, 15.4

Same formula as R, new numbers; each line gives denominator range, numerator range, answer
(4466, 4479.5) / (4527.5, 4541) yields 0.98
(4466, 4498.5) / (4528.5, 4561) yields 0.96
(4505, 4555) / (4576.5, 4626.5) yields 0.97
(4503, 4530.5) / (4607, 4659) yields 0.98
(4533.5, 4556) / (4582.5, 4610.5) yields 0.95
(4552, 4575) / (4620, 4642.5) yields 0.93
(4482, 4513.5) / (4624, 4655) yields 0.93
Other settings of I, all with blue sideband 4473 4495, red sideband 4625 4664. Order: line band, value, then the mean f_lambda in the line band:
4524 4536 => 0.3 angstrom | 15.7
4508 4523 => 1.1 angstrom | 15.1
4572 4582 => 0.2 angstrom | 15.2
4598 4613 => 0.2 angstrom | 15.1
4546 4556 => 0.1 angstrom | 15.7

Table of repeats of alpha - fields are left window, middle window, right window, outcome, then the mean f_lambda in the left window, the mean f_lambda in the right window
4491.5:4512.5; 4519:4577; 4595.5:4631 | -0.02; 15.9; 15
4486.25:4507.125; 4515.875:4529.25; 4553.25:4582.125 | 0.06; 16.5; 15.8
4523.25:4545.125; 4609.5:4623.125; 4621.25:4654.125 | 0.01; 15.7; 15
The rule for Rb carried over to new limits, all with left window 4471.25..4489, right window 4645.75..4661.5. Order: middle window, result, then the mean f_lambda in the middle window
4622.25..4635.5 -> 0.3 angstrom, 14.8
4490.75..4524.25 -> 0.9 angstrom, 15.7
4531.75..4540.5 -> 0.0 angstrom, 15.8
